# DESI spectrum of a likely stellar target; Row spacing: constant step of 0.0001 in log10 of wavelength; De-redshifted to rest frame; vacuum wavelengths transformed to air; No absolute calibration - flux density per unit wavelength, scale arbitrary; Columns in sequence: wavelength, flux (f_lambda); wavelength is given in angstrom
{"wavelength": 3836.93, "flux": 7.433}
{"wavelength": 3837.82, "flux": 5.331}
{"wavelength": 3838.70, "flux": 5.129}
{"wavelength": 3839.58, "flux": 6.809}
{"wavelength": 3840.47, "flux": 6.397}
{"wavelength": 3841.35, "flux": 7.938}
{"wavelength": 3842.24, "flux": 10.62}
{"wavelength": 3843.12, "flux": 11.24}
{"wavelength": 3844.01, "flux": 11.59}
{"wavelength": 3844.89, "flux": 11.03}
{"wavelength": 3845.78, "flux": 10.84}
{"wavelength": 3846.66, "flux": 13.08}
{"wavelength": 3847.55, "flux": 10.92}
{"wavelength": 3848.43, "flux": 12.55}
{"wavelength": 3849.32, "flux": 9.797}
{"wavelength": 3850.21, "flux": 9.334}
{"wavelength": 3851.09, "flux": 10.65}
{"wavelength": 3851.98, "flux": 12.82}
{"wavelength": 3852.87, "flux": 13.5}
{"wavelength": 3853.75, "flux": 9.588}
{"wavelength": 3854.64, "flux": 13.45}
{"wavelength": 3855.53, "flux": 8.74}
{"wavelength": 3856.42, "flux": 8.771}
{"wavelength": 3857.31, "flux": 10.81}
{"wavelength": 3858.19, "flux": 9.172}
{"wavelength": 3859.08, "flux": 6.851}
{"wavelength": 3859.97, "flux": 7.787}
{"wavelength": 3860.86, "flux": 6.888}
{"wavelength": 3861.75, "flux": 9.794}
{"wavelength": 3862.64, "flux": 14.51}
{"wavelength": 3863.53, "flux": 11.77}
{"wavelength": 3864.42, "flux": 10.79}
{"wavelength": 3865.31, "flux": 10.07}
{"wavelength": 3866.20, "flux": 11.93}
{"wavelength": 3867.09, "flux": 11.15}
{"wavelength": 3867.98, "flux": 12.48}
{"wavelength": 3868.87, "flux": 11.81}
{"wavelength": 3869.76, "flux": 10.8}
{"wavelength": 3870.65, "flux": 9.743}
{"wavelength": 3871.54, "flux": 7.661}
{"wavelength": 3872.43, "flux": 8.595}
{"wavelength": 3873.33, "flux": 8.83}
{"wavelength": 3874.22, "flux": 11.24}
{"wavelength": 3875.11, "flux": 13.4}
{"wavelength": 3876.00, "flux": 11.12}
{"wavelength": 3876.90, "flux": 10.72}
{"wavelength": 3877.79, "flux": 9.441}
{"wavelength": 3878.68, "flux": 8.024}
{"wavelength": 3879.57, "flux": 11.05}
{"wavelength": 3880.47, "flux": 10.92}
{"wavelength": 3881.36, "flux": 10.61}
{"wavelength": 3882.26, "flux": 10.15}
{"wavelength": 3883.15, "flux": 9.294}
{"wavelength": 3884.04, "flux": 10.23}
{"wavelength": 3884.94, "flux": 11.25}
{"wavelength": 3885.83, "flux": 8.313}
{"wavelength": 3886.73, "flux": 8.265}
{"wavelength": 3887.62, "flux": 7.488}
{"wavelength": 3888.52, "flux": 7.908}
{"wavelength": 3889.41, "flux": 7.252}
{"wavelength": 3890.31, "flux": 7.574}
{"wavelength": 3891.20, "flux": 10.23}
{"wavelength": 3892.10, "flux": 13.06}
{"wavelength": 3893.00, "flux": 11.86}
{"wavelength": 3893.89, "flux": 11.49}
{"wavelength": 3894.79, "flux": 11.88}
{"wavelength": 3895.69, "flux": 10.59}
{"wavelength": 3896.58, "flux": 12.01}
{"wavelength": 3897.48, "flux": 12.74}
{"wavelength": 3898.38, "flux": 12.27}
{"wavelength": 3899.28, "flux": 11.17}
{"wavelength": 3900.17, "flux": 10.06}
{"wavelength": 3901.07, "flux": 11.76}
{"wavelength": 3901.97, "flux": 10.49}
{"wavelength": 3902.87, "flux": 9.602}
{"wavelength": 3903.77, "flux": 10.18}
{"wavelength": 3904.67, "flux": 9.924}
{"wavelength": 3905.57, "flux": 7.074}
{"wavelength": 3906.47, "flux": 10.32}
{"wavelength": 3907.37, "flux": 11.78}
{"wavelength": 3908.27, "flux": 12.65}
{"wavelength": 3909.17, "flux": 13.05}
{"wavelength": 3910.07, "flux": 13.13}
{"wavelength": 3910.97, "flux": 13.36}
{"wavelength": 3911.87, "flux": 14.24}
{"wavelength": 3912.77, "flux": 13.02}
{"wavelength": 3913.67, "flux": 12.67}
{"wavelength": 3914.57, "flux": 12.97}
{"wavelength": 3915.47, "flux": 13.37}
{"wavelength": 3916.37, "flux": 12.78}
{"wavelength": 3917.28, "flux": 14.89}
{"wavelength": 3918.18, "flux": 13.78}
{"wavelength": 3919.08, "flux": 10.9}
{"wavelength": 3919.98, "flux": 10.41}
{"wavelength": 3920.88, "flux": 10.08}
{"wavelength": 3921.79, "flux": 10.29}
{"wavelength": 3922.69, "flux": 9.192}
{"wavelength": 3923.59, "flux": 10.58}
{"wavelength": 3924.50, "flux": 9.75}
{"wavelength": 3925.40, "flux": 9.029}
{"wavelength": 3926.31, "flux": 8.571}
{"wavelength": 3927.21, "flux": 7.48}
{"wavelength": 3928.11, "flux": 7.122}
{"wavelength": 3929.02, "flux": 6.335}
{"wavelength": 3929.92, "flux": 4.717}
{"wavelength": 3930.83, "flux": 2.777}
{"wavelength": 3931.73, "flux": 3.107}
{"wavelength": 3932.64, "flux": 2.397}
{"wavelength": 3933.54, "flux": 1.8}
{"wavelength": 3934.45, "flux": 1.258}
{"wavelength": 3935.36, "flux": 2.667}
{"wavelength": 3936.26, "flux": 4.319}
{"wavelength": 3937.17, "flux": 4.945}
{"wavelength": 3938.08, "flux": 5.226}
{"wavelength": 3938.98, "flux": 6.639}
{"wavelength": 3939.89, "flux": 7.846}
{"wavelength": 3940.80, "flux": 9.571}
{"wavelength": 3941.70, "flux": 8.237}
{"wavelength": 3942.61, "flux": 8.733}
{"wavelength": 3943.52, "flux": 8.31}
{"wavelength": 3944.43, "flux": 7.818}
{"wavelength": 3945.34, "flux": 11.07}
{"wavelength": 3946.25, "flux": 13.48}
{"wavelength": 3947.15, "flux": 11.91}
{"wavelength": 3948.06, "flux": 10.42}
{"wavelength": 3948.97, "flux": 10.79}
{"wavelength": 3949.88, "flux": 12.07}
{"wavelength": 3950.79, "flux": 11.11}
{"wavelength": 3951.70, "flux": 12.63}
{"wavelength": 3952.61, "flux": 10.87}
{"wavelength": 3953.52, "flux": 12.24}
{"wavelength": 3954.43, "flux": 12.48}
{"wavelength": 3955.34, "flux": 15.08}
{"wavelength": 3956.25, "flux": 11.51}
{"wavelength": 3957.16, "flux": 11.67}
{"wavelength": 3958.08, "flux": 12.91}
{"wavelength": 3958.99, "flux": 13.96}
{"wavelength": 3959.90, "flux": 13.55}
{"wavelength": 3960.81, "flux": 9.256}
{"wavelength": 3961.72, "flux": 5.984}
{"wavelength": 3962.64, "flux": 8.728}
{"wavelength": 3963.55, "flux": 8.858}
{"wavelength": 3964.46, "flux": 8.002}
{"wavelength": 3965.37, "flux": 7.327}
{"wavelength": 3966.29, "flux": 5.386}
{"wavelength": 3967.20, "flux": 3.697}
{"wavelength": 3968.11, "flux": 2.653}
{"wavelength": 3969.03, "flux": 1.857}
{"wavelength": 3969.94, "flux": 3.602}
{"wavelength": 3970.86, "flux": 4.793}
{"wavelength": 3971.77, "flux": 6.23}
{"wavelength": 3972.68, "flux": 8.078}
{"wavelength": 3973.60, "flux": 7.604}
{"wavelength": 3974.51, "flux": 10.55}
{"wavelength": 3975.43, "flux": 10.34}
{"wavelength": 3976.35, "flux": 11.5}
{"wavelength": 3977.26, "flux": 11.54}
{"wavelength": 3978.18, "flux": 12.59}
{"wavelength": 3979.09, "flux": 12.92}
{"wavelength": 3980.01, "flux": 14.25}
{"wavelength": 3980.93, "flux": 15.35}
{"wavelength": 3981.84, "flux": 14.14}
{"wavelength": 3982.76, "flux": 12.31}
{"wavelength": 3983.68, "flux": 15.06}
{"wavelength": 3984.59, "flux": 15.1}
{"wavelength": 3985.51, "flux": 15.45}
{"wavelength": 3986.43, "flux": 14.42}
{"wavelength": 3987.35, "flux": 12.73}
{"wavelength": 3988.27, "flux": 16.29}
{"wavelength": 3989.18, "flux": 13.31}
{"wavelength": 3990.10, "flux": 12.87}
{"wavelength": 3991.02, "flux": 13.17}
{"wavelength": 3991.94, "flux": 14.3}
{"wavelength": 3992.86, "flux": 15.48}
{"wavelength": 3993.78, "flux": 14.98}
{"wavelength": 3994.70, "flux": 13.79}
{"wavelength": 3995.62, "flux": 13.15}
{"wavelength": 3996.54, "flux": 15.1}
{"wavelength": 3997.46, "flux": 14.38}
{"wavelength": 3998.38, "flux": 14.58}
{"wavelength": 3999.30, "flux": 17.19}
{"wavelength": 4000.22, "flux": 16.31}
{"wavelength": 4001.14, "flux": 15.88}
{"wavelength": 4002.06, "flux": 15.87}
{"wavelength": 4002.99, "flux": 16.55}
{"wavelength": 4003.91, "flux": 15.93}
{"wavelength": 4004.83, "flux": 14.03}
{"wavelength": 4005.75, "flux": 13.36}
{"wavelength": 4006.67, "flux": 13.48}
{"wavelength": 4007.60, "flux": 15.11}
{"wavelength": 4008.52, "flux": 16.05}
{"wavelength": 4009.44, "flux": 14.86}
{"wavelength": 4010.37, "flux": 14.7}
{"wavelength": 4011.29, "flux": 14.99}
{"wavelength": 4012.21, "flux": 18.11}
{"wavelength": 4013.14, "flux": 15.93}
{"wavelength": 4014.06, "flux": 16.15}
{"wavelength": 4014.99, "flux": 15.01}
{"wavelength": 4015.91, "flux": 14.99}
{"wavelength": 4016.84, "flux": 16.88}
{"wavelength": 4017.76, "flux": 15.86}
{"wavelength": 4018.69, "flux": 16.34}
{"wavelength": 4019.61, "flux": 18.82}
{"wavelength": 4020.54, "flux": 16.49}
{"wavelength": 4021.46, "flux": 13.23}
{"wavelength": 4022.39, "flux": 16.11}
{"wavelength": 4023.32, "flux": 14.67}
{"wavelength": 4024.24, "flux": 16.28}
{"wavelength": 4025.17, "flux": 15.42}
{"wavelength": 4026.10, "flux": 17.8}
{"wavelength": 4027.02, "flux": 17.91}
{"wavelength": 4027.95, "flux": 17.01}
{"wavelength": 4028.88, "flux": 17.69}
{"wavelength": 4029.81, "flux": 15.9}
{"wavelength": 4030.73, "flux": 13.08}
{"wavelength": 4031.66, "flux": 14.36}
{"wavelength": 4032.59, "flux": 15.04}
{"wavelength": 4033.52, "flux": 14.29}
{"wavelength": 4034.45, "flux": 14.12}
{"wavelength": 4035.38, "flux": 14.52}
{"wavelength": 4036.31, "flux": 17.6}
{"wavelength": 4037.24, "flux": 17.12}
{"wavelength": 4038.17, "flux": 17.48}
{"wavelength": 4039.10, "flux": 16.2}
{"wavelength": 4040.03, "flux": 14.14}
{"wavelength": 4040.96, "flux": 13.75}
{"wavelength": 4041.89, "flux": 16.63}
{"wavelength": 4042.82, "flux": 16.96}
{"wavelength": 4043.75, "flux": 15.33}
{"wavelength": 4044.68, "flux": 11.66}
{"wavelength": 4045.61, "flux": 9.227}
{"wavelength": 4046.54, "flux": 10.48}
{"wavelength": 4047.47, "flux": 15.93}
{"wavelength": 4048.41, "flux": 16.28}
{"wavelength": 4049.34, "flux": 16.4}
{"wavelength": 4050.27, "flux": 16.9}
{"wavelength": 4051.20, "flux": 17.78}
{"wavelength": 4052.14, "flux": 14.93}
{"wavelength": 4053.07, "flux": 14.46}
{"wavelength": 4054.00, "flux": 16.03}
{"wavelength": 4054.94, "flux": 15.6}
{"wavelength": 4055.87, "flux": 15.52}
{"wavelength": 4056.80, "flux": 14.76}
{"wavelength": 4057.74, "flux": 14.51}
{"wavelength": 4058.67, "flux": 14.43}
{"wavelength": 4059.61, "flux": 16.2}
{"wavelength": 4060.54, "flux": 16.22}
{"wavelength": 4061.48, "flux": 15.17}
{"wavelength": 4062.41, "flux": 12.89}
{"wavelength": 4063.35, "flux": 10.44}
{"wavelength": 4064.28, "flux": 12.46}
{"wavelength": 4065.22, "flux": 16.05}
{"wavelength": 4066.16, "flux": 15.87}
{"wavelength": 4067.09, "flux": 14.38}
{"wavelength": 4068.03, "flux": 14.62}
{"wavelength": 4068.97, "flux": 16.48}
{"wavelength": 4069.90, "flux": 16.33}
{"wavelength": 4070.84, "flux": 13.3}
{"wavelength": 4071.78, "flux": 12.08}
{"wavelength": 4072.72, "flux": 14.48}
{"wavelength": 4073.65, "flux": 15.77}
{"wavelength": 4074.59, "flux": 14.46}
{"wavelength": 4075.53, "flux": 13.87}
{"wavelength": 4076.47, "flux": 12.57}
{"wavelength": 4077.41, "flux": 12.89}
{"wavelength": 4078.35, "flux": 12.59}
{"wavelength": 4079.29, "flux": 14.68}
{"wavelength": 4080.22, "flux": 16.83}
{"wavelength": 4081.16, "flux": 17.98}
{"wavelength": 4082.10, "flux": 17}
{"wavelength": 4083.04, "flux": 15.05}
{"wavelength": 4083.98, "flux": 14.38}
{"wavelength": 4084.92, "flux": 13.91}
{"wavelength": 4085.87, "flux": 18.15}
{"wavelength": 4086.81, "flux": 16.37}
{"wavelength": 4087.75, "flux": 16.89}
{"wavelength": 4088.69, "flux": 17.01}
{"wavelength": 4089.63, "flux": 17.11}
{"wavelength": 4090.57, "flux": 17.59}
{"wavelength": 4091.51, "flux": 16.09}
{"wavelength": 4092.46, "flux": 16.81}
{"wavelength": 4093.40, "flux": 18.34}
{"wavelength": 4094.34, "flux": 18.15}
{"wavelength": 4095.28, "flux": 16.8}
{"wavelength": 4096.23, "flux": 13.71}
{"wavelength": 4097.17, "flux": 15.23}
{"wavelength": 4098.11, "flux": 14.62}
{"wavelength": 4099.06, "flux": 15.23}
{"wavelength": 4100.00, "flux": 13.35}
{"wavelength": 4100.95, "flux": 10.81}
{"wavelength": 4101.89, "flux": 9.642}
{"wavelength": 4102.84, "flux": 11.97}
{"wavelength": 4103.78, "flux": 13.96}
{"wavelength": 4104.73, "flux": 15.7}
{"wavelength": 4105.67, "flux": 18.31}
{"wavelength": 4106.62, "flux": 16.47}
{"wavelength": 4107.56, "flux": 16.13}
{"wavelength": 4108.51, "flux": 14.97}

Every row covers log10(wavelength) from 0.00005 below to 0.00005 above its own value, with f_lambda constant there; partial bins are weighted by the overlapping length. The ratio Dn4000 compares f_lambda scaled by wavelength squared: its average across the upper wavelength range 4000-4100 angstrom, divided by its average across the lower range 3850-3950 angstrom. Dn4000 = 1.7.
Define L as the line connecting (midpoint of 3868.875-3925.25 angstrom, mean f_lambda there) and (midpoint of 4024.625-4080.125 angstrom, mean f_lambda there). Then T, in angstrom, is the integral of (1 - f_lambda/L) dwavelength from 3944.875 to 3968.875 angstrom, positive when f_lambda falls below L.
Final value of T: 4.2 angstrom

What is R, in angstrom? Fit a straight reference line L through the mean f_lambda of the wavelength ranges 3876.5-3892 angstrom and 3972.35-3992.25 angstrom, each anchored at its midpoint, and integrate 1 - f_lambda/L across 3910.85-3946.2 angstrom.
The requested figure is 7.7 angstrom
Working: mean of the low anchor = 9.42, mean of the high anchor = 12.9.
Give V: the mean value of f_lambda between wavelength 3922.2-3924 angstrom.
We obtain 9.91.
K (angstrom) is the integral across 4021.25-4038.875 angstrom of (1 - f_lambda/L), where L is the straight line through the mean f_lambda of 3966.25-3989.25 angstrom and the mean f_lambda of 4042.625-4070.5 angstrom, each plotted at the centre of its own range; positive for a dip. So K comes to -3.3 angstrom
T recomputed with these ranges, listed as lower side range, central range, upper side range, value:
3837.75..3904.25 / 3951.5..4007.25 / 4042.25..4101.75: 4.1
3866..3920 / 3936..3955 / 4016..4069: 4.3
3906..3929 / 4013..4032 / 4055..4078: -3.5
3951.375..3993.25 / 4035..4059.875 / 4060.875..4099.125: -2.3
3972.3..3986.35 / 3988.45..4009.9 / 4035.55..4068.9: -2.6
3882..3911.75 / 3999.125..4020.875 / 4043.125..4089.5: -3.7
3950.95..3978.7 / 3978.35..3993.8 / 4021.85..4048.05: -4.4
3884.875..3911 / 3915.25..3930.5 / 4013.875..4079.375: 2.0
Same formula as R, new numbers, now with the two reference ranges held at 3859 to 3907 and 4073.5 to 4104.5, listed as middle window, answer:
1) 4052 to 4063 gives -0.5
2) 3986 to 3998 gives -1.2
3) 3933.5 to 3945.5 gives 5.4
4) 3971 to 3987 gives 0.6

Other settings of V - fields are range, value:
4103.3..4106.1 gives 16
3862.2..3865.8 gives 11.8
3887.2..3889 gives 7.69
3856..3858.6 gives 9.62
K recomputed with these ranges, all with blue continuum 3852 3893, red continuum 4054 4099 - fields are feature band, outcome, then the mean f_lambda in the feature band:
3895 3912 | -0.69 angstrom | 11.3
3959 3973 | 6.40 angstrom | 6.76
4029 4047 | -0.51 angstrom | 14.7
